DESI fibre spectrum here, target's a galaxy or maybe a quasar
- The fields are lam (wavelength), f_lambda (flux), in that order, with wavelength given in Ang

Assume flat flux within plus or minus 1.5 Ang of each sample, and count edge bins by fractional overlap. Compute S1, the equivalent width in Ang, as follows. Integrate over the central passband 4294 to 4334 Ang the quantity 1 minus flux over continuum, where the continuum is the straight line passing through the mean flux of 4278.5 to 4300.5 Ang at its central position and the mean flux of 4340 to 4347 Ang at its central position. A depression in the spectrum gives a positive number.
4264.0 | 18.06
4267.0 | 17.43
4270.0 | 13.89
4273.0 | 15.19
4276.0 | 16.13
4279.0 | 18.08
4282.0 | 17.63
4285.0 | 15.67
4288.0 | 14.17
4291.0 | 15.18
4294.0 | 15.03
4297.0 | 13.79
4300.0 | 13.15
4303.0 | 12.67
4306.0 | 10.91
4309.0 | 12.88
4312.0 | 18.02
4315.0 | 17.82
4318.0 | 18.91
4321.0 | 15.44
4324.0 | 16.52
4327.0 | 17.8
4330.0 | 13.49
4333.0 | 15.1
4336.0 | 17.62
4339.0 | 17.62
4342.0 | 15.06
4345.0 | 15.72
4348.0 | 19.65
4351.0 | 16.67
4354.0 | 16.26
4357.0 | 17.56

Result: 1.2 Ang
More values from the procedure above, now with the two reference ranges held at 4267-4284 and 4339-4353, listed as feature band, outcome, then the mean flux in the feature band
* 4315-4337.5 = 0.24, 16.5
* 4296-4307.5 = 2.73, 12.6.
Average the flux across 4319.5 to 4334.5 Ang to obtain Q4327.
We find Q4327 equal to 15.7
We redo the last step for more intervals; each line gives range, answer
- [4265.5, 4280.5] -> 16.1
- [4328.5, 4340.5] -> 16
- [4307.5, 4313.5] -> 15.5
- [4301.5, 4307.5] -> 11.8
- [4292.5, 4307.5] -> 13.1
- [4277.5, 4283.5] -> 17.9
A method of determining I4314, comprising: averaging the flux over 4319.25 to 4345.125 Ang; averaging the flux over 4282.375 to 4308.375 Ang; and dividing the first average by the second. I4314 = 1.2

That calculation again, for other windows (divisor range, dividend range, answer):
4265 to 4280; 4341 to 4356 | 1.04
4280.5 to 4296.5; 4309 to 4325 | 1.10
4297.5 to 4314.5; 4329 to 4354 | 1.19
